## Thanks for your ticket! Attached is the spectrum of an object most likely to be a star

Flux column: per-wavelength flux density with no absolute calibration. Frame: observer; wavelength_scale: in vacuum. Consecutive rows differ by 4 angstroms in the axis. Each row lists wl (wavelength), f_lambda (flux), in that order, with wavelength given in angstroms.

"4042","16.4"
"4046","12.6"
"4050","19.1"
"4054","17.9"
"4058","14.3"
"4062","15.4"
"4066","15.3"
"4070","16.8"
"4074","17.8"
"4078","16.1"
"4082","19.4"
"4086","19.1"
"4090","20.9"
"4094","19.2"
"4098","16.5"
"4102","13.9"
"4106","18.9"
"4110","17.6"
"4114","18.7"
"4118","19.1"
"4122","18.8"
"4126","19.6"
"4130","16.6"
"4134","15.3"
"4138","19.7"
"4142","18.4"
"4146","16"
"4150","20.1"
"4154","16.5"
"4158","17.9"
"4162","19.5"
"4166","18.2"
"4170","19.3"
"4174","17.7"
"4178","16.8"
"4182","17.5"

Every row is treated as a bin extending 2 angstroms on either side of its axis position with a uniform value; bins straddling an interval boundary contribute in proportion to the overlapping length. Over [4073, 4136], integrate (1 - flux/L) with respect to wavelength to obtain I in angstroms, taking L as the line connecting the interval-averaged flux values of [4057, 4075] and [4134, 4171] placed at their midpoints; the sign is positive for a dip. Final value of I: -4.0 angstroms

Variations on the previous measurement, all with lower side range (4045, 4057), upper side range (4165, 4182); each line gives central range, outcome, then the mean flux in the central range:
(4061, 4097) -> -1.78 angstroms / 17.8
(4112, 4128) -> -1.54 angstroms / 19.1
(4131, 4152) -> -0.28 angstroms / 17.8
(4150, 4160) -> -0.02 angstroms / 17.8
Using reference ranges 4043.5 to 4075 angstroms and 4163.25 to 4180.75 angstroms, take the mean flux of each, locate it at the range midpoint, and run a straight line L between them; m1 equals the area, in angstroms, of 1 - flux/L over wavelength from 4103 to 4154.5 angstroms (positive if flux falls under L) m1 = -2.3 angstroms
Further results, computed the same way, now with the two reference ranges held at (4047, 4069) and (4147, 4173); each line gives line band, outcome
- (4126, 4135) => 0.49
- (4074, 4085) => -0.77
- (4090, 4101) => -0.65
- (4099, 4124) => -0.53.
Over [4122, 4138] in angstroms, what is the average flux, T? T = 17.7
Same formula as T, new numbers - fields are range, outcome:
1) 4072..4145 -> 18.1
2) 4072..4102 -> 18.1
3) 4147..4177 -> 18.3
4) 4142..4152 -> 18.1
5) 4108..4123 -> 18.5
